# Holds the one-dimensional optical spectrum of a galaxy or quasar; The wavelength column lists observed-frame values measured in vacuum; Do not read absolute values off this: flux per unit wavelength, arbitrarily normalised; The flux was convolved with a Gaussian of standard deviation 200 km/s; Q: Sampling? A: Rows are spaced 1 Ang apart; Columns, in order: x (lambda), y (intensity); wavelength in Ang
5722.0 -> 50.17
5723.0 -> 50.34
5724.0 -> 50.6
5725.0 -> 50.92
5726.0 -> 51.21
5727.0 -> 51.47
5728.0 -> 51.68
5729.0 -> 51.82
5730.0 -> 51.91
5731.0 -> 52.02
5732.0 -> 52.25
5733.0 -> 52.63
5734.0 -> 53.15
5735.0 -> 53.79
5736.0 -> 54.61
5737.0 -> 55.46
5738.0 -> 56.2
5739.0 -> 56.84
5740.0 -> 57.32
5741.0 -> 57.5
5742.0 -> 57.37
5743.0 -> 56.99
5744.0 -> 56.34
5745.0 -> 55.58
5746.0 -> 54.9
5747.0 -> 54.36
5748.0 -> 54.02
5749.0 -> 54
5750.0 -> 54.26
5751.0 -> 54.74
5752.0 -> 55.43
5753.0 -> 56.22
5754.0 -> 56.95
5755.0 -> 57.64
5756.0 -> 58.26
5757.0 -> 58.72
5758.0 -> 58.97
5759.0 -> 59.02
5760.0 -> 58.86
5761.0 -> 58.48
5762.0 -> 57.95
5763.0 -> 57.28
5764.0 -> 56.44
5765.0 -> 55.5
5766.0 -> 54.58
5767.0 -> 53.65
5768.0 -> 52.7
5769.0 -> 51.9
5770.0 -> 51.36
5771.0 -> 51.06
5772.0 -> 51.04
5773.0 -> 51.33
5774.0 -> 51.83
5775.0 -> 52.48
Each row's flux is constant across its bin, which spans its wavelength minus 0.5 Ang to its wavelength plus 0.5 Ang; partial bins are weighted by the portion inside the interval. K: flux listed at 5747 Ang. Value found 54.36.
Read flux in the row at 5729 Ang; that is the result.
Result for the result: 51.82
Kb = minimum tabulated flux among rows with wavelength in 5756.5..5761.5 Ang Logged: 58.48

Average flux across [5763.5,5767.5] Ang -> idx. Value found 55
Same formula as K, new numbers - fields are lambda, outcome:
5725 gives 50.92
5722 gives 50.17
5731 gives 52.02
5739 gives 56.84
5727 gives 51.47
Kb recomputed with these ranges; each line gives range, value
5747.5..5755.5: 54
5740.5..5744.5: 56.34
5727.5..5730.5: 51.68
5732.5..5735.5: 52.63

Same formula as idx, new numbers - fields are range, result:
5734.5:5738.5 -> 55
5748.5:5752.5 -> 54.6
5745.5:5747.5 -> 54.6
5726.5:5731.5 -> 51.8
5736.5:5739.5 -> 56.2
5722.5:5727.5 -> 50.9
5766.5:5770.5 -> 52.4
